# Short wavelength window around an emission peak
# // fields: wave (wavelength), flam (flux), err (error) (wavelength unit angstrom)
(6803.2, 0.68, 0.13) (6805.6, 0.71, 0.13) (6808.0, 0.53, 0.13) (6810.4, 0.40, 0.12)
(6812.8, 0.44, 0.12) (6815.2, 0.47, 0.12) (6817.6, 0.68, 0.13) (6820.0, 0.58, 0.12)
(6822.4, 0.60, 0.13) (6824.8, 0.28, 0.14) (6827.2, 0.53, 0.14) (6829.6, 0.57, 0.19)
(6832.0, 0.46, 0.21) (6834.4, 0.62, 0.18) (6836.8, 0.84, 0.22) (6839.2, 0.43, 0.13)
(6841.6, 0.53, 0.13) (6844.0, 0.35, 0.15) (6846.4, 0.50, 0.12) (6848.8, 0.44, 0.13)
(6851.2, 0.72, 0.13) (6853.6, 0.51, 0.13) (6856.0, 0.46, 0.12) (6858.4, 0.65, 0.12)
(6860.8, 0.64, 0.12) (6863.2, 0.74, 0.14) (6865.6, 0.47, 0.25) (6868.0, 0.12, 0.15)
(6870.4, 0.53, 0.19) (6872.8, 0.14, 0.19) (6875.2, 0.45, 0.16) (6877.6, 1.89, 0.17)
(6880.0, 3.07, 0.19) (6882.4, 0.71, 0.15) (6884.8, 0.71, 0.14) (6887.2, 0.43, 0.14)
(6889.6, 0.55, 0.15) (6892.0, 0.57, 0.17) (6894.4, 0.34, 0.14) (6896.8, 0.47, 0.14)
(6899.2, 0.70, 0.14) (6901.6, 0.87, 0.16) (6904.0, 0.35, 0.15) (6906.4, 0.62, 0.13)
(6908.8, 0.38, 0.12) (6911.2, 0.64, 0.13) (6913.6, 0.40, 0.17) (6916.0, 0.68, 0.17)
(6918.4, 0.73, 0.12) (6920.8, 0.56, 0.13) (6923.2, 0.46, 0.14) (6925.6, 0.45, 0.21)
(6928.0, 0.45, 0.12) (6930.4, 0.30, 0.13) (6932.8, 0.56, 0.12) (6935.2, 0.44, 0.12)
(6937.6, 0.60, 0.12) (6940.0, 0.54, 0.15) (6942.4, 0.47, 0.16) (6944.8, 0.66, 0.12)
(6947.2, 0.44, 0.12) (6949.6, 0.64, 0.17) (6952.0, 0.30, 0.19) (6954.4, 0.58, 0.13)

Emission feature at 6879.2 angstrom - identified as H-alpha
